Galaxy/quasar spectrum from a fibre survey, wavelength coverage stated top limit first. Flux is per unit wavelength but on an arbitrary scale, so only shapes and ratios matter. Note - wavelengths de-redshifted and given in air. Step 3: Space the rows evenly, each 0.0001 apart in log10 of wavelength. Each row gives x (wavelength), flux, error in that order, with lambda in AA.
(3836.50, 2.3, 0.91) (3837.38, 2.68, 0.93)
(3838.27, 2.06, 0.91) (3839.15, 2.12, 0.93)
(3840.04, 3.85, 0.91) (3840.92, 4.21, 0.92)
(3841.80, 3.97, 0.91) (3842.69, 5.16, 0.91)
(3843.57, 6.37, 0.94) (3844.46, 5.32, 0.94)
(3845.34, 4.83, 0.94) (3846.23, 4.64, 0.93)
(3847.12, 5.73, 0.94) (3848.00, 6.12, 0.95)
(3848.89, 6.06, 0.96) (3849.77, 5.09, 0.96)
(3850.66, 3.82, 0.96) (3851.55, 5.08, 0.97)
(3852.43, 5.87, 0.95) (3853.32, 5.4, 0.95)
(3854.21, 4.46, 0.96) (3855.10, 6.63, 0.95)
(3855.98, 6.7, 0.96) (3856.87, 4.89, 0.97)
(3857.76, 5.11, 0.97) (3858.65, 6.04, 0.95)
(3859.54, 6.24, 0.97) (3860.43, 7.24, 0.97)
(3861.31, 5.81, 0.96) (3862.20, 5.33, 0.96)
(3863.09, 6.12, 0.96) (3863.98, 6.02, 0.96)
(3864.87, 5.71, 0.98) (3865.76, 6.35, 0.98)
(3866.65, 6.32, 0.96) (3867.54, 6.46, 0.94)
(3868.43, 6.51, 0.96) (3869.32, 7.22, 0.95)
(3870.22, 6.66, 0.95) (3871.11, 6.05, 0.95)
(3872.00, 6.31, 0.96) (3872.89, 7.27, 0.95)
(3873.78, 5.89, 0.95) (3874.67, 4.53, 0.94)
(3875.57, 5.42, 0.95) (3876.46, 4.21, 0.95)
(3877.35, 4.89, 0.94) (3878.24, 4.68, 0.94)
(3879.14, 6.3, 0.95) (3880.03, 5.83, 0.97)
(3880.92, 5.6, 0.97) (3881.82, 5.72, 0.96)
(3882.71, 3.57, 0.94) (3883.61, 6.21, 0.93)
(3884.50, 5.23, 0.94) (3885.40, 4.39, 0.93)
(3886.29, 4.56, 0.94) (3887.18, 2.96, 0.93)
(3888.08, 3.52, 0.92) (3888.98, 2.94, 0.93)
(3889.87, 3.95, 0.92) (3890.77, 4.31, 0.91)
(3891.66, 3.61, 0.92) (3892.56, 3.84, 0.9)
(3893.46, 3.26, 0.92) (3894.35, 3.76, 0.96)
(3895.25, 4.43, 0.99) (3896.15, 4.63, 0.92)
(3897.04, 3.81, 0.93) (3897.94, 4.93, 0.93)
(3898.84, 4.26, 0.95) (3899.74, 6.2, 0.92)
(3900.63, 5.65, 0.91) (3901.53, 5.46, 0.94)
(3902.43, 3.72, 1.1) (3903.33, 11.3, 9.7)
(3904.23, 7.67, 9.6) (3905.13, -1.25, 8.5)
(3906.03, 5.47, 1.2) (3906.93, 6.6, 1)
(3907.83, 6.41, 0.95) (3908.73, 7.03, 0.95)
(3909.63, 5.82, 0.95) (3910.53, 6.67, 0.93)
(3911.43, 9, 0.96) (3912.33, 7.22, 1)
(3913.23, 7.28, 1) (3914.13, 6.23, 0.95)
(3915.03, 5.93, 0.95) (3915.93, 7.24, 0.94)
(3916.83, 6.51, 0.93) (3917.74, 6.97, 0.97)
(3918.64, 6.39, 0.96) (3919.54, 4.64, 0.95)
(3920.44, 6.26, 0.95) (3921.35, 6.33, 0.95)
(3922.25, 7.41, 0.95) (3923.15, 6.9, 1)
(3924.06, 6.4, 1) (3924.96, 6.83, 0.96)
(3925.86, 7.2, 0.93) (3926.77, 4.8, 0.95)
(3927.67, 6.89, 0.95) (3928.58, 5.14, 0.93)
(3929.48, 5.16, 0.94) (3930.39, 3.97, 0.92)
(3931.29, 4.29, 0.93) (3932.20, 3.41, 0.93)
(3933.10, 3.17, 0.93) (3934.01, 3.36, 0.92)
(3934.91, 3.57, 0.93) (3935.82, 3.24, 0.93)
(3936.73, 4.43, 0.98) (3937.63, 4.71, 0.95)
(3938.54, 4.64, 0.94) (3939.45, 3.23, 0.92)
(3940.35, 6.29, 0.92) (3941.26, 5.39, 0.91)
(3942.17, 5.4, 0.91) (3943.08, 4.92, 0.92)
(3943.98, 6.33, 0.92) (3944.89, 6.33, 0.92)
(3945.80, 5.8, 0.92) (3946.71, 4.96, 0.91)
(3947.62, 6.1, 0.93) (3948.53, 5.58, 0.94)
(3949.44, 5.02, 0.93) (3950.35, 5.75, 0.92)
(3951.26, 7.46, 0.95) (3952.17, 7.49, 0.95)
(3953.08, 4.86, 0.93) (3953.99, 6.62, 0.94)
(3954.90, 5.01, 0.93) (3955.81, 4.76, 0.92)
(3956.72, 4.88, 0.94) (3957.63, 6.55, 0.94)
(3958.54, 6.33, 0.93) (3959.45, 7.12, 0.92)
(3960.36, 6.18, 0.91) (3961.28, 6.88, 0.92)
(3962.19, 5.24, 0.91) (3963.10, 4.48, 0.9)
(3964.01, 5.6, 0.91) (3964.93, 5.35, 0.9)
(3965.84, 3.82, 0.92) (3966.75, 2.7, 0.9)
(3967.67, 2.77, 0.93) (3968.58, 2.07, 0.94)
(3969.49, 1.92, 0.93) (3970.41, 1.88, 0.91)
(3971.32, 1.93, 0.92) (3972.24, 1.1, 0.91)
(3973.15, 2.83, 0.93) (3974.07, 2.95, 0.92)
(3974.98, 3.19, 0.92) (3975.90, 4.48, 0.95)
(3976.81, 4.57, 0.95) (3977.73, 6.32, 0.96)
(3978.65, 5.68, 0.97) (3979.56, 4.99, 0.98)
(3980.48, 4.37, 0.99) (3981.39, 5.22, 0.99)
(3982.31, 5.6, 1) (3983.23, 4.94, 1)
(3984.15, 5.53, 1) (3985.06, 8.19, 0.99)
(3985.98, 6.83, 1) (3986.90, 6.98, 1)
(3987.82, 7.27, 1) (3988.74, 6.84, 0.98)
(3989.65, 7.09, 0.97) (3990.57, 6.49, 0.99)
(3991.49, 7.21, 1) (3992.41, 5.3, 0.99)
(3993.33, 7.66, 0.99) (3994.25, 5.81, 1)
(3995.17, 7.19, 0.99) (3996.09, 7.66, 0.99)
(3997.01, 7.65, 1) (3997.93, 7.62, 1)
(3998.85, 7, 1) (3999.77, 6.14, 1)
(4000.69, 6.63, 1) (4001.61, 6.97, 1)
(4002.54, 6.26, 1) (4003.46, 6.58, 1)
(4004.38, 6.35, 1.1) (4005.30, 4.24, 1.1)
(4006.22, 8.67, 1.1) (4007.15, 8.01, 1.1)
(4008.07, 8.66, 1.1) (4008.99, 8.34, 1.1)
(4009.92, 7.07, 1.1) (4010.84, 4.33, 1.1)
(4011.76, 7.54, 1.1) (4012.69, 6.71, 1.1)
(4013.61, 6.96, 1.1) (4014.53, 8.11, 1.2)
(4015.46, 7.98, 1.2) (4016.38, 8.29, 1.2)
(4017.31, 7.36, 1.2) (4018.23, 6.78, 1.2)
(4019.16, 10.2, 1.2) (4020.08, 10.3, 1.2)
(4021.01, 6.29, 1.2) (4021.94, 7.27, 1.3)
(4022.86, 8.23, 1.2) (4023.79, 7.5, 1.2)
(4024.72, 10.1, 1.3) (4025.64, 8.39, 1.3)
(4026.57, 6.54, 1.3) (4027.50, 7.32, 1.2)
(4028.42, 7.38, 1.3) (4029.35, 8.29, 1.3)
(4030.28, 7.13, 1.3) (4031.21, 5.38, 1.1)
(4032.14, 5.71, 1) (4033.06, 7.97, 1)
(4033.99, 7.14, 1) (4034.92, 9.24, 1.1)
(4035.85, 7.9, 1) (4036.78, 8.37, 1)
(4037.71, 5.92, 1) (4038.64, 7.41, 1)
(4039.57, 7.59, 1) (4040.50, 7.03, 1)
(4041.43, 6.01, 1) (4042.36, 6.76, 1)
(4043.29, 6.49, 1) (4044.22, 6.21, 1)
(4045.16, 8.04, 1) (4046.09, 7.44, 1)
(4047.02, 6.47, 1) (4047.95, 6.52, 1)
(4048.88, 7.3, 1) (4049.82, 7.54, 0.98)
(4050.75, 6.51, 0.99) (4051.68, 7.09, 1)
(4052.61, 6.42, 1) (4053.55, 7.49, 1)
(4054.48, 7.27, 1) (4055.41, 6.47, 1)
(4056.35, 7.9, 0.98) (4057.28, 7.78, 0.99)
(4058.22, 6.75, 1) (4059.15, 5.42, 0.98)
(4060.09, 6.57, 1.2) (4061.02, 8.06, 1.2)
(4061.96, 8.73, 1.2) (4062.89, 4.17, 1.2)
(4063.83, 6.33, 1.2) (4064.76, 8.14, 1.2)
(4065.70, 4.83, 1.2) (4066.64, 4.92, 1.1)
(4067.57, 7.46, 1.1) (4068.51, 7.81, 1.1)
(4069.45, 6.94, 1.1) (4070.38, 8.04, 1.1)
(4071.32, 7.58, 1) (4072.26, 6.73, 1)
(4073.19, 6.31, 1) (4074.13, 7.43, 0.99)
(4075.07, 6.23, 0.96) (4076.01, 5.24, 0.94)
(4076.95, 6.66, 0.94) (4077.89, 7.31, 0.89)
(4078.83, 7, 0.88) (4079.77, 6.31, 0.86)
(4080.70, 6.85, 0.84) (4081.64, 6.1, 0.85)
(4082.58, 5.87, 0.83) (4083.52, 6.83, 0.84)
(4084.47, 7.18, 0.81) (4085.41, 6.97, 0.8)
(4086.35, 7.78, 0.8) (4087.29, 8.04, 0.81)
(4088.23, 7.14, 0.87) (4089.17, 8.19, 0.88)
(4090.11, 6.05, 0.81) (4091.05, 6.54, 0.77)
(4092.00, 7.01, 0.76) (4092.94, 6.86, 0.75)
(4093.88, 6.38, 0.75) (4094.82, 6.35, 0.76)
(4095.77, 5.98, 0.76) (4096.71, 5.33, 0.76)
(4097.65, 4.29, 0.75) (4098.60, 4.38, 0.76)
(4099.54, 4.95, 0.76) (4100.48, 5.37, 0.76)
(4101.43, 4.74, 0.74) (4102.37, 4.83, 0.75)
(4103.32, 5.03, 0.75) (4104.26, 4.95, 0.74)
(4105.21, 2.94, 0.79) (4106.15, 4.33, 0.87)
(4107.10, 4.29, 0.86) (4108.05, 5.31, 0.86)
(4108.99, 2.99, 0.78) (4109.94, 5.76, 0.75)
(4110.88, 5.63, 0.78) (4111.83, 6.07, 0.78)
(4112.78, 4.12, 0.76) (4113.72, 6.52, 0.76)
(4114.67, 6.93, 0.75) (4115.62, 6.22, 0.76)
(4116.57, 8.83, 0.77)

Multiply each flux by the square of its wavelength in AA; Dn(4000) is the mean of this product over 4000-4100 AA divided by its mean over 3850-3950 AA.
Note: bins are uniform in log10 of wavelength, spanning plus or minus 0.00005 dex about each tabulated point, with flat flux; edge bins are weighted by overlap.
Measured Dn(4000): 1.38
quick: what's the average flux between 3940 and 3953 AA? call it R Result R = 5.88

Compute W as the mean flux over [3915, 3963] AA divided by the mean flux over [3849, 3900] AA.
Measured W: 1.07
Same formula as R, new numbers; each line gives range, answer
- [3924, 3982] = 4.83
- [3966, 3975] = 2.34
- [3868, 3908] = 5.07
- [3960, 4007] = 5.45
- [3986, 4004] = 6.86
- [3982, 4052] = 7.16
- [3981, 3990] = 6.45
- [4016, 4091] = 7.13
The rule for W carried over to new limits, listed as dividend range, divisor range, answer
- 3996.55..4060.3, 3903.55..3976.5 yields 1.38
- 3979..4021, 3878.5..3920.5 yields 1.29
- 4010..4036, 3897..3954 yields 1.34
